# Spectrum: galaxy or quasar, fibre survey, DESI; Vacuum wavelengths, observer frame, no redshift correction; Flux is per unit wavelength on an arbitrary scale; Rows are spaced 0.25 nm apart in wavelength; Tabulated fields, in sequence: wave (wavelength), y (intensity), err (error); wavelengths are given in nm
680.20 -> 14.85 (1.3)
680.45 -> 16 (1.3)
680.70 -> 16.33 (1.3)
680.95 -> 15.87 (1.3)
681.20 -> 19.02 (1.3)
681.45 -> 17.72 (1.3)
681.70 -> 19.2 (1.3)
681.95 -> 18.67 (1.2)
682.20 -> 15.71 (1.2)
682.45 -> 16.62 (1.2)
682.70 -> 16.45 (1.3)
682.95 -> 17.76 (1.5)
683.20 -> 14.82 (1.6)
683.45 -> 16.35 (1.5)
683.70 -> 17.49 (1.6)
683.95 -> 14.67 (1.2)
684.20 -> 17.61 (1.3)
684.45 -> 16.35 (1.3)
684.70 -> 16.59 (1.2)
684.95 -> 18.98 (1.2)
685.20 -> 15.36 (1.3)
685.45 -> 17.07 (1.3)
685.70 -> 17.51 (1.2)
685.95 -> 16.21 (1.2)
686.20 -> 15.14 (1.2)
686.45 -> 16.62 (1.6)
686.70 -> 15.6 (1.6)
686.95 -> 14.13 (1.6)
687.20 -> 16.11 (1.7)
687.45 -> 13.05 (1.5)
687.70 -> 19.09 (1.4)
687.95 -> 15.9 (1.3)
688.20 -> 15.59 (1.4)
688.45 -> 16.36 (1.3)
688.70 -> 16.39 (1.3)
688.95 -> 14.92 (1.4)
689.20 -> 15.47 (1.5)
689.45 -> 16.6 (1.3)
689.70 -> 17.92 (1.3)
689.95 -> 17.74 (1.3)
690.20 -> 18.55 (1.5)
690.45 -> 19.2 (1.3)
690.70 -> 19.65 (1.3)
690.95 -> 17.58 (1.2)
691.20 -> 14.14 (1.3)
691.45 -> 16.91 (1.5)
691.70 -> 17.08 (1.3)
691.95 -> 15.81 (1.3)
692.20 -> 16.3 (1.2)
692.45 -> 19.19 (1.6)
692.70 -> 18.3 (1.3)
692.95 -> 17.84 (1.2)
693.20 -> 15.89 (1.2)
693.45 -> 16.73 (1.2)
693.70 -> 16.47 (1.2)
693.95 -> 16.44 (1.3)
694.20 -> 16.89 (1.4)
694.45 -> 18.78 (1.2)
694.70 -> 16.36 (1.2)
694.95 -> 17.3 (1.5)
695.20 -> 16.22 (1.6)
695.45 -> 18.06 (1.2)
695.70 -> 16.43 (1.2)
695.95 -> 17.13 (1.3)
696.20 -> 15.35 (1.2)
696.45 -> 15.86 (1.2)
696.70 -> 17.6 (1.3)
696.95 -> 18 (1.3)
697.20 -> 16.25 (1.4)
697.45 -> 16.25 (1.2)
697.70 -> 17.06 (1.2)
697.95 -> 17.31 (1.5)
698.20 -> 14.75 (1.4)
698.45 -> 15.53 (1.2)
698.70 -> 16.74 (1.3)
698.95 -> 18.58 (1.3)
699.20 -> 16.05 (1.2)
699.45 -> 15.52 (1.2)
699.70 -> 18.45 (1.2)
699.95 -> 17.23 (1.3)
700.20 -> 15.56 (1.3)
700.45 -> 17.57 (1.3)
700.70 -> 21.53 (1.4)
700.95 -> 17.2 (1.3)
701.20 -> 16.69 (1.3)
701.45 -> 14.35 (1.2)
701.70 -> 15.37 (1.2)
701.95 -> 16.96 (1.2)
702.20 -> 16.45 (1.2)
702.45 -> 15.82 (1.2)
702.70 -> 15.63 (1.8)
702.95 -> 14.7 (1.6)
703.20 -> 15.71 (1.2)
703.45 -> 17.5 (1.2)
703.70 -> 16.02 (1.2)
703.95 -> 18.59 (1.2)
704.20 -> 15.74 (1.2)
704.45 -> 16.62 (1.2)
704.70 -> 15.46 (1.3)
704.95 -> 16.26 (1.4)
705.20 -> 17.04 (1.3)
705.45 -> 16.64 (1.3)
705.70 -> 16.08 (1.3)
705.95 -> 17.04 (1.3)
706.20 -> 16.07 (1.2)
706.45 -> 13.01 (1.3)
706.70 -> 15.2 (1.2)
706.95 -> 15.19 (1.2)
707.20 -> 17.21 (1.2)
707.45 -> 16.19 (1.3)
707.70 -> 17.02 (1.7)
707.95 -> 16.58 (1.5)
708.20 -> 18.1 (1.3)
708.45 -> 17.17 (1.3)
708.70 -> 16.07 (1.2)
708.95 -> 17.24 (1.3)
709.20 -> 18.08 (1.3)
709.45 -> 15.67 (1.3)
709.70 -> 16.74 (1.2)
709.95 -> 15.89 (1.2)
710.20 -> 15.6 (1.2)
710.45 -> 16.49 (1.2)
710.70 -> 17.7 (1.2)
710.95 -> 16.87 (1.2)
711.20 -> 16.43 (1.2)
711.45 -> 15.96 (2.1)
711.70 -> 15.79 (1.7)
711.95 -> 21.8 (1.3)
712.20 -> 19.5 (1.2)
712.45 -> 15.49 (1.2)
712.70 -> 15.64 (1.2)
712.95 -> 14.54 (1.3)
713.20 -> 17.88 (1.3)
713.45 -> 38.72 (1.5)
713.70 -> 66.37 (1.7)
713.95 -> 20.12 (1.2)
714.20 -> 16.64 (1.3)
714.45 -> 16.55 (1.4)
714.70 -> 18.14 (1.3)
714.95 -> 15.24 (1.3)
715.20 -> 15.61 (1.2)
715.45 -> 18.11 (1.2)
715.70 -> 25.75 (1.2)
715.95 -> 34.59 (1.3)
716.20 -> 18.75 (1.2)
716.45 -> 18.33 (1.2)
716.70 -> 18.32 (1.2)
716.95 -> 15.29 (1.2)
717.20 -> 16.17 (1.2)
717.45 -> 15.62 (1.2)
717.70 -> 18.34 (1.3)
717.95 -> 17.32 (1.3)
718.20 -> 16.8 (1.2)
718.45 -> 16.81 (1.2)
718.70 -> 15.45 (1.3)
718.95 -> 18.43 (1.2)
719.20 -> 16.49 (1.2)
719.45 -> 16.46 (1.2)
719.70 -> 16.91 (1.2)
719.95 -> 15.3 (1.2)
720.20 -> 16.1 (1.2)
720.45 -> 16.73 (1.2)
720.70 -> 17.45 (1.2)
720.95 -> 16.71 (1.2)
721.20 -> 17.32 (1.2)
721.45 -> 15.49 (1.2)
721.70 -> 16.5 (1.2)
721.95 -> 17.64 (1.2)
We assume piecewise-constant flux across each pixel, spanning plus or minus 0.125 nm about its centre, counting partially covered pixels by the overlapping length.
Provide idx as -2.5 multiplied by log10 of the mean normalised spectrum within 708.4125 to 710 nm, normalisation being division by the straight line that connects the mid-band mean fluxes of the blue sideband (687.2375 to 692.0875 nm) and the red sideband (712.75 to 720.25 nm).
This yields 0.15 mag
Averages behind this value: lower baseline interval 16.7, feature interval 16.7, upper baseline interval 20.2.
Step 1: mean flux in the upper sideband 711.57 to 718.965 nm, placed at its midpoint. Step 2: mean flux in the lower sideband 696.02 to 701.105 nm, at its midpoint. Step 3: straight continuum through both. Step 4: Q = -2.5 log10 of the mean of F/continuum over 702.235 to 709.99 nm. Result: 0.14 mag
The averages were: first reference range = 16.9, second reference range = 20.4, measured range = 16.3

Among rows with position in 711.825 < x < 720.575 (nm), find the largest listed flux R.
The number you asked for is 66.37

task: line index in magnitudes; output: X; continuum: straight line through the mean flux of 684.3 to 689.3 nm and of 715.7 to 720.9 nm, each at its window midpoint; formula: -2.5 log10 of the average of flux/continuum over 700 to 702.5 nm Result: 0.01 mag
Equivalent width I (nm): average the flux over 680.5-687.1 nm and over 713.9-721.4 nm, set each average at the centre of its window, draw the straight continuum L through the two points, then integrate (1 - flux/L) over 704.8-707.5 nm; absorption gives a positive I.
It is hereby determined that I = 0.22 nm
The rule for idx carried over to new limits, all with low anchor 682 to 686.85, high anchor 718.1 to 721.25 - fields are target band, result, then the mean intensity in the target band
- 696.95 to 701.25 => -0.03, 17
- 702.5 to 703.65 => 0.05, 15.9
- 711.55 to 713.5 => -0.15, 19.1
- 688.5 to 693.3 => -0.04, 17.1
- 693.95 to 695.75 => -0.04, 17.1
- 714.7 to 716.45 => -0.25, 20.9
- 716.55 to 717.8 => -0.01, 16.7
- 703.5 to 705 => 0.01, 16.5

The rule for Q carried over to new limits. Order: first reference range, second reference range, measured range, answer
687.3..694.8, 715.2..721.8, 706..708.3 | 0.09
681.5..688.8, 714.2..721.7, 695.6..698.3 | 0.02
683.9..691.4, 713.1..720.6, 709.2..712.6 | 0.15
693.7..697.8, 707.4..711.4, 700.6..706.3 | 0.02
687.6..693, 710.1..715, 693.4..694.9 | 0.05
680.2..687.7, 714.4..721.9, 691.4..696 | -0.01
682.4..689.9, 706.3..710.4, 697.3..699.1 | -0.02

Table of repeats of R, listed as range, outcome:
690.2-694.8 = 19.65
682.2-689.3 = 19.09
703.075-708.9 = 18.59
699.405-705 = 21.53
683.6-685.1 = 18.98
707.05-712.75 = 21.8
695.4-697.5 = 18.06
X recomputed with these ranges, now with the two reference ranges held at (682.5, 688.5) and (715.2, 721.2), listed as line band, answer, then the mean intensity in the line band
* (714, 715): 0.051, 17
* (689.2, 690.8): -0.095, 18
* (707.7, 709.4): 0.024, 17.1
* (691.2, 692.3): 0.024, 16.3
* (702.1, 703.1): 0.104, 15.6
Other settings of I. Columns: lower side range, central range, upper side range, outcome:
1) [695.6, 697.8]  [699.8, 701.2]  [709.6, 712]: -0.09 nm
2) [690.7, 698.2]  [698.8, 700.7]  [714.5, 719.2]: 0.00 nm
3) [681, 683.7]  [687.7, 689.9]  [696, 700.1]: 0.08 nm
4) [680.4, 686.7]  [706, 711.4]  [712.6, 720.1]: 0.83 nm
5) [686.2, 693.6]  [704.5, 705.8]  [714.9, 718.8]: 0.11 nm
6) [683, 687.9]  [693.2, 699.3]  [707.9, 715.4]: 0.27 nm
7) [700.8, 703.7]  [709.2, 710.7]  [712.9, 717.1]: 0.29 nm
